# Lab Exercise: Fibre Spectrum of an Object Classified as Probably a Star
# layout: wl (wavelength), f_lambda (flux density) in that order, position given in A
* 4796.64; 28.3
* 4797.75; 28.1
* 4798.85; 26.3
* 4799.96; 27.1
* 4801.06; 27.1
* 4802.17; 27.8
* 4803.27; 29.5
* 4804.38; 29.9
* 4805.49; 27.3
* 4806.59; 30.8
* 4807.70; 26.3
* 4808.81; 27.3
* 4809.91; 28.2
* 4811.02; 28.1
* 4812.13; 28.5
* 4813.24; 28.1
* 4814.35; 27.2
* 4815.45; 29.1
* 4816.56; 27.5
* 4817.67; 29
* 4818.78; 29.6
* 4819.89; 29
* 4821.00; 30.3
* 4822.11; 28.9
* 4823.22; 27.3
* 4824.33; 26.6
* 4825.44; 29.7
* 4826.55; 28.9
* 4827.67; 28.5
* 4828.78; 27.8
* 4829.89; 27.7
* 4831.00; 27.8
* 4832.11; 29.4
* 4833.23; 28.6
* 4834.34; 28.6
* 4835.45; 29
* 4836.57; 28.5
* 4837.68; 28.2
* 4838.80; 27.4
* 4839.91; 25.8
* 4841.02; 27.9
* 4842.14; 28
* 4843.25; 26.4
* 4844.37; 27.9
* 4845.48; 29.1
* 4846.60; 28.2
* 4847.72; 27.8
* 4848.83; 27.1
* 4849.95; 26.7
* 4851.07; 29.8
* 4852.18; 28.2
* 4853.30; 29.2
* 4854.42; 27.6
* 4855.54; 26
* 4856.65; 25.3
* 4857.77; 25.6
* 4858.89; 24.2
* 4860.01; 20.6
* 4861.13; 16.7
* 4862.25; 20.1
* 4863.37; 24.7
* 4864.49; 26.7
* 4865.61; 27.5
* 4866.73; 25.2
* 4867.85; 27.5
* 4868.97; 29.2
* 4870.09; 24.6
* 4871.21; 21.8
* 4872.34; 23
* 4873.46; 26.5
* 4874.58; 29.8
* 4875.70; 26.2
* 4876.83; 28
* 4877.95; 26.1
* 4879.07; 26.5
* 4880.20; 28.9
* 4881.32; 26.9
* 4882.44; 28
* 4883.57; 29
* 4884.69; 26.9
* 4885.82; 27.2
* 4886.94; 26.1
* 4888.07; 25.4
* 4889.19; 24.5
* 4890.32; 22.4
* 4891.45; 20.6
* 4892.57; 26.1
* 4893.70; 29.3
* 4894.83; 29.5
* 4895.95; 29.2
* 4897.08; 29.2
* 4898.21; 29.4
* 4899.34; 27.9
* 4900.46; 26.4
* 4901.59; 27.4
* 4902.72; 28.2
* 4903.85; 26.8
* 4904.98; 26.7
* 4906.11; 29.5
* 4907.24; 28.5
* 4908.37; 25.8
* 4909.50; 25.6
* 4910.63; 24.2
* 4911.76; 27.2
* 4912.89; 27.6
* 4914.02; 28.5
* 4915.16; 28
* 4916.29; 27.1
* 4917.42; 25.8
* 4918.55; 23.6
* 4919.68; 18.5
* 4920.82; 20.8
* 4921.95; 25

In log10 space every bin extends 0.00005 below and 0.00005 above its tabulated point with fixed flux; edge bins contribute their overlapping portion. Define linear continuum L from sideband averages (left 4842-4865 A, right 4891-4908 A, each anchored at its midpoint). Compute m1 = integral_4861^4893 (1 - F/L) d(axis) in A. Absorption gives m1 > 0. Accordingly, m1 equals 1.3 A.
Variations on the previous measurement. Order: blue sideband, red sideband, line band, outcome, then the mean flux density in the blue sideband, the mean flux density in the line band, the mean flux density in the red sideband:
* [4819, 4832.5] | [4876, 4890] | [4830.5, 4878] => 1.94 A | 28.5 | 26.6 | 26.9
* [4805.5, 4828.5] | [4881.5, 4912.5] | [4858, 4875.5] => 1.84 A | 28.4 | 24.6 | 26.9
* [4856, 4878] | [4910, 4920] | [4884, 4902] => -0.94 A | 24.9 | 26.7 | 25.8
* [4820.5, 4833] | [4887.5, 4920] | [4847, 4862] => 1.14 A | 28.4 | 25.7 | 26.6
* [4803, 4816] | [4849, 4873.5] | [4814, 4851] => -1.66 A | 28.3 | 28.2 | 25.3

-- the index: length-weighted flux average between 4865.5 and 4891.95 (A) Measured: 26.1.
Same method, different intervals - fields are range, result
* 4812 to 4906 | 27.1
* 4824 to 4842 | 28.2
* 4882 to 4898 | 26.7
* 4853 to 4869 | 24.9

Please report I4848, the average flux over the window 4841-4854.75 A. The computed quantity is 28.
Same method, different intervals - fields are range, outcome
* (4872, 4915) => 27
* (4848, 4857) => 27.6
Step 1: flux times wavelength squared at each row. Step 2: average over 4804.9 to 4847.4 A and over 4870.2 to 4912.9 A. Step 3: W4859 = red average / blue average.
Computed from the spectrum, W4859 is 1.0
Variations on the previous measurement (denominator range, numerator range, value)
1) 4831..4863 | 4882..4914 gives 1.03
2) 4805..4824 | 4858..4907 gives 0.95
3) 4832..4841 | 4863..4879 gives 0.95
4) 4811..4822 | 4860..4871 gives 0.87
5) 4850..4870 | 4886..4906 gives 1.07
